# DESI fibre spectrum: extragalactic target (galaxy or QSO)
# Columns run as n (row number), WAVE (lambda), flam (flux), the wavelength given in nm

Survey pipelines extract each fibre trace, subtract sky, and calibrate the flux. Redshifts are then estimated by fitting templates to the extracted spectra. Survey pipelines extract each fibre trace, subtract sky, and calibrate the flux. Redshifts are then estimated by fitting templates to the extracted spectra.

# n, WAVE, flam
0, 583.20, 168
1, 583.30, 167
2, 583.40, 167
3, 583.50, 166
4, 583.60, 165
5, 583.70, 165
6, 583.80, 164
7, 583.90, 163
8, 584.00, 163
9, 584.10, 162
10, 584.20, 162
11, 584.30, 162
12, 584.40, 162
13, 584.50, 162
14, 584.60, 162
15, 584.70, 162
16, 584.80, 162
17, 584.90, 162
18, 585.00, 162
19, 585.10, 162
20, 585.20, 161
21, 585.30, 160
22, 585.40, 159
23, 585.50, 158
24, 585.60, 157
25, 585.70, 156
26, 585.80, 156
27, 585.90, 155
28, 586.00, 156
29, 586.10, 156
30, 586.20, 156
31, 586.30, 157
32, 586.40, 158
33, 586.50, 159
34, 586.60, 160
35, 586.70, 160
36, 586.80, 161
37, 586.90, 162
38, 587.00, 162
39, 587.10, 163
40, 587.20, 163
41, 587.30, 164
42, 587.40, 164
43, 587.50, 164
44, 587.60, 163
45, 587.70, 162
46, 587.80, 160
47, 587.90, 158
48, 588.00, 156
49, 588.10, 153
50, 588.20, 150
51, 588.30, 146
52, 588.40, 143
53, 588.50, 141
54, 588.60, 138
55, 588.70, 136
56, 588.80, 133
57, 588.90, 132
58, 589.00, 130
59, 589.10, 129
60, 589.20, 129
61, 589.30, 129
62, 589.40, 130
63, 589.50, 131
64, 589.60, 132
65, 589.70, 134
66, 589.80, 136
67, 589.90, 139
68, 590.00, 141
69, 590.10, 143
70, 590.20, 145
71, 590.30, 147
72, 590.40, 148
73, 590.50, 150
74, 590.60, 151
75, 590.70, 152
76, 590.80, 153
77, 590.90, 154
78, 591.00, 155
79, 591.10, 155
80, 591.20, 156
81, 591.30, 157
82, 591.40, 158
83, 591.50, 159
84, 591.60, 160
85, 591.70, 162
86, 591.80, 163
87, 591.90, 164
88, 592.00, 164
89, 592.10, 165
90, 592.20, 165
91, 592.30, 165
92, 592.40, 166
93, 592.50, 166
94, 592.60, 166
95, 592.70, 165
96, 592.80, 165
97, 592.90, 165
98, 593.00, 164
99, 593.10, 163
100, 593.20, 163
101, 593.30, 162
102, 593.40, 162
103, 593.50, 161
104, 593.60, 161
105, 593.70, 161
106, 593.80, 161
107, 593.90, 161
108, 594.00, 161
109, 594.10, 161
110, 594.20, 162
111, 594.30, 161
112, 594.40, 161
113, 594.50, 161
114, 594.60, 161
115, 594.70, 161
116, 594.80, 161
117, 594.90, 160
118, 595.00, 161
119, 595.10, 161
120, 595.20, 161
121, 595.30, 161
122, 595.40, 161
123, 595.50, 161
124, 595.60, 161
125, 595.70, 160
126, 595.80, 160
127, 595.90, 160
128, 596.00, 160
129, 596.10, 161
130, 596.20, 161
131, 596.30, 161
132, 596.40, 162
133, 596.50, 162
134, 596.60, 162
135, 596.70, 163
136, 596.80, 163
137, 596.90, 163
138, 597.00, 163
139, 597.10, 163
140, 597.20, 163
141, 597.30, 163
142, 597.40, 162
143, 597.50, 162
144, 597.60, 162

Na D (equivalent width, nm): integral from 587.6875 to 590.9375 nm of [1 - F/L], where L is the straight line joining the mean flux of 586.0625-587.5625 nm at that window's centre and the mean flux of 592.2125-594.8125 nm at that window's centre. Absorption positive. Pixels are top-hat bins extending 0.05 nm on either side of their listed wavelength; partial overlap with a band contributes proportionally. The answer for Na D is 0.381 nm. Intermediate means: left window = 161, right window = 163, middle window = 142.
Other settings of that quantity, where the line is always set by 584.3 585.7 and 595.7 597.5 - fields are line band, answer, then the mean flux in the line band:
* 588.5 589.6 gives 0.20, 132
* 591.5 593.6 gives -0.03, 164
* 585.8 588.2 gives 0.02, 159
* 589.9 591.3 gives 0.10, 150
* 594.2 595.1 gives 0.00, 161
